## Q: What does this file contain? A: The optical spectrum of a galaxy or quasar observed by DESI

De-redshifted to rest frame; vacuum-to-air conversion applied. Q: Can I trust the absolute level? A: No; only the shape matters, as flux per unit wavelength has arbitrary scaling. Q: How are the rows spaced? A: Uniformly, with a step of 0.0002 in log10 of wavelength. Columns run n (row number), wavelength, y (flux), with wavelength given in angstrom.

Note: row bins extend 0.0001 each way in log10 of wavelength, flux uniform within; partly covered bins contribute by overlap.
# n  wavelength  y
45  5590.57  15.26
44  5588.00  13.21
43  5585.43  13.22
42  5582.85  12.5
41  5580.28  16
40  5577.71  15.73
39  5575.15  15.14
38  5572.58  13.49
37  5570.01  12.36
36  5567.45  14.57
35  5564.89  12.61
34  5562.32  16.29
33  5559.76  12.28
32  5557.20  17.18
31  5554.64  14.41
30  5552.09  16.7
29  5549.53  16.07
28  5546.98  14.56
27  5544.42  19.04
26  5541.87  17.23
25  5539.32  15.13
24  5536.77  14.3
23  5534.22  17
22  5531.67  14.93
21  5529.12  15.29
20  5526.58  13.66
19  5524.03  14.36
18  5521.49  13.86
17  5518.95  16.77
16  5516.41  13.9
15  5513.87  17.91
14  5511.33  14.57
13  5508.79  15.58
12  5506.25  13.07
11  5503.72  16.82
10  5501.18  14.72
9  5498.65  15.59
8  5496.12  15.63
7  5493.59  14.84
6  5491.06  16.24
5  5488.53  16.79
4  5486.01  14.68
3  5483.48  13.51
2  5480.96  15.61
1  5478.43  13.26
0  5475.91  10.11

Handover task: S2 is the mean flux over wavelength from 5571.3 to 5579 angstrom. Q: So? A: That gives 14.8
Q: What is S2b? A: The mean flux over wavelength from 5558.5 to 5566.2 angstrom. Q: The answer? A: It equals 13.7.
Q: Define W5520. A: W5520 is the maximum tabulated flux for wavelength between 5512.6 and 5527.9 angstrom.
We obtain 17.91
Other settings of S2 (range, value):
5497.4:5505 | 15.7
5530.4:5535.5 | 16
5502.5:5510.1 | 15.1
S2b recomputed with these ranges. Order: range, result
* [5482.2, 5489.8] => 15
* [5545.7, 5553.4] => 15.8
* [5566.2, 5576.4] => 13.9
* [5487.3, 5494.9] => 15.9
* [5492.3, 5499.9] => 15.4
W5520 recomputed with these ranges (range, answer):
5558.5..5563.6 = 16.29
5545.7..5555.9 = 16.7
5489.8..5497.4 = 16.24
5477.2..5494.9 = 16.79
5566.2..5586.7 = 16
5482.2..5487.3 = 14.68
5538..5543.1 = 17.23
